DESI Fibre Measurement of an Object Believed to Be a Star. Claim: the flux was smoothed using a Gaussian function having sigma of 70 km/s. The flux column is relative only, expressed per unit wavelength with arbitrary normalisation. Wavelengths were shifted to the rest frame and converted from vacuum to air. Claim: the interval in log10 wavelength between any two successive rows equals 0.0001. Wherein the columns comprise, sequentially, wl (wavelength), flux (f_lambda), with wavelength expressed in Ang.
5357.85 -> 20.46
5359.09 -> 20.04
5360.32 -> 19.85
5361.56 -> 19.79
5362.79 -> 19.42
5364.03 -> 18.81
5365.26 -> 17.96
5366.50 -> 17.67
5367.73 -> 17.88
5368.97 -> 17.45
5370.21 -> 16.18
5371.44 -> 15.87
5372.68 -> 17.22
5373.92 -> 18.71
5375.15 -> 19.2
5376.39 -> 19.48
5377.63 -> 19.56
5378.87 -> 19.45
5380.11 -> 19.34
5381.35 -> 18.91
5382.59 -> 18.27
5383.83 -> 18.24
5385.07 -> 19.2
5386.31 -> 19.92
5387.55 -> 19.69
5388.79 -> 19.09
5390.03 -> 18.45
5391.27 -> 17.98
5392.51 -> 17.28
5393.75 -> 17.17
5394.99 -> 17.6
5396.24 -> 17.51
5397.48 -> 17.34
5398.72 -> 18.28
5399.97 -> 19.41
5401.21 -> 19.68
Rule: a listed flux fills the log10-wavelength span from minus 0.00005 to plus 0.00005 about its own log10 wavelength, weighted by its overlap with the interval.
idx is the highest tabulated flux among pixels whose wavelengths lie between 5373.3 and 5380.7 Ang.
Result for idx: 19.56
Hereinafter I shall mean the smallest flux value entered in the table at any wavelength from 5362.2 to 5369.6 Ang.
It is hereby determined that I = 17.45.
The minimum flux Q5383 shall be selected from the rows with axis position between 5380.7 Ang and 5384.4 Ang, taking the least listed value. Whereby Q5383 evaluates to 18.24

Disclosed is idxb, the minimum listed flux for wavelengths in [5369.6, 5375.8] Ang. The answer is 15.87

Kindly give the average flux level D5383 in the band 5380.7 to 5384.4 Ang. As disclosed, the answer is 18.5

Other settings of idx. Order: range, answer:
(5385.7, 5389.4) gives 19.92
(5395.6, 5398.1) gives 17.51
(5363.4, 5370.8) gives 18.81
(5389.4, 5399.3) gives 18.45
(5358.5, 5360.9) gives 20.04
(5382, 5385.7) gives 19.2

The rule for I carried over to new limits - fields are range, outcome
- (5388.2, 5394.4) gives 17.17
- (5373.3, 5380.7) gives 18.71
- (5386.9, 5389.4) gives 19.09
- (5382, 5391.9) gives 17.98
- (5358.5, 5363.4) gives 19.42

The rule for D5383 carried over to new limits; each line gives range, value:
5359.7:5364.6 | 19.5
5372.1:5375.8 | 18.4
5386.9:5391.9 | 18.8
